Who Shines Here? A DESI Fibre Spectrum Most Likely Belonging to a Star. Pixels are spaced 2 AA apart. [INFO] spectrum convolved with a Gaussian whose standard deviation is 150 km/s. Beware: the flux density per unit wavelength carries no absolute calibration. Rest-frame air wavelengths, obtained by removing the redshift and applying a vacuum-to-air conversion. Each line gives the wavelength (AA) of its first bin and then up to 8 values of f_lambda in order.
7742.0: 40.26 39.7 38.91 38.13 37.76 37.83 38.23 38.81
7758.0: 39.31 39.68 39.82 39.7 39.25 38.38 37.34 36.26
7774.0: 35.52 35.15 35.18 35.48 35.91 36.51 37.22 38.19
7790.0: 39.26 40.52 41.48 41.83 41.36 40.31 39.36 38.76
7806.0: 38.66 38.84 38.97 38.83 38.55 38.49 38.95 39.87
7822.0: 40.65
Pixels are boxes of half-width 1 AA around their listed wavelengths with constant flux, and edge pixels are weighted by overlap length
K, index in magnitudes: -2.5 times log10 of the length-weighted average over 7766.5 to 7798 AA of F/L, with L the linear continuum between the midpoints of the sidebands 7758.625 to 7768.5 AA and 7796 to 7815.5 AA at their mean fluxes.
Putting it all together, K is 0.05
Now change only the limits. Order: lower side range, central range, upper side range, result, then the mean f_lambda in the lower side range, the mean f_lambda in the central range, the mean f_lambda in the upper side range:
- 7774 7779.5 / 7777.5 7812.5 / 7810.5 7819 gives -0.05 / 35.3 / 38.8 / 38.7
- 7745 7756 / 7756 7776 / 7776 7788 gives -0.03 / 38.2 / 38.2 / 36.2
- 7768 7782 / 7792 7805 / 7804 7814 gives -0.07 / 36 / 40.5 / 38.8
